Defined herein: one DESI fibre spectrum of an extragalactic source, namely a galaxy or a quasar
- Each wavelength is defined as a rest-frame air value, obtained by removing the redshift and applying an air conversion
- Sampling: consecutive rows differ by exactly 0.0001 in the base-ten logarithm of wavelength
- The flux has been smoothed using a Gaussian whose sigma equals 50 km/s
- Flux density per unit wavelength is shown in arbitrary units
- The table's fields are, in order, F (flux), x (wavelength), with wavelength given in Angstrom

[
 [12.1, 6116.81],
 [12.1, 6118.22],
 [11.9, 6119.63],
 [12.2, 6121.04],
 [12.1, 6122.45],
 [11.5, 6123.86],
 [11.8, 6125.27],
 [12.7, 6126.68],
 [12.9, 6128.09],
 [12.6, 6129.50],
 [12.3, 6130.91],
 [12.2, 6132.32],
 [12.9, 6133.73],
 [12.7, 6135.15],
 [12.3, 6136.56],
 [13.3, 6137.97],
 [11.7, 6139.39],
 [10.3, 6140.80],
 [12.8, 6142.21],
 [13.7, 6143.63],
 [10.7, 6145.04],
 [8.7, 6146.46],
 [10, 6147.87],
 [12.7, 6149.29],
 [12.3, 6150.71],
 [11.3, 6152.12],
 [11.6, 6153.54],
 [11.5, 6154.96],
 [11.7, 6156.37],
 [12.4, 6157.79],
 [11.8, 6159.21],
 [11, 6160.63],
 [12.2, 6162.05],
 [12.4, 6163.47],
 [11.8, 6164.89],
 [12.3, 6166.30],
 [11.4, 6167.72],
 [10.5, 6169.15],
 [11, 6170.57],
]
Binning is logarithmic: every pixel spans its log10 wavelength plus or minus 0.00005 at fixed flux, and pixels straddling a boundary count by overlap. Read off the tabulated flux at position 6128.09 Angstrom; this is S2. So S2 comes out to 12.9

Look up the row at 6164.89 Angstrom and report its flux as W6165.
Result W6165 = 11.8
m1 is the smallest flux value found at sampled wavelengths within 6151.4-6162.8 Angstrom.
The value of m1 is 11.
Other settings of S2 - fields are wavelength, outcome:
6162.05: 12.2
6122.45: 12.1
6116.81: 12.1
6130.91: 12.3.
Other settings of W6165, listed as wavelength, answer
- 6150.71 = 12.3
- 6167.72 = 11.4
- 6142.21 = 12.8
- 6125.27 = 11.8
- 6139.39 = 11.7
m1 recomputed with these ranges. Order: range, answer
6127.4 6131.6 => 12.3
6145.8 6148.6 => 8.7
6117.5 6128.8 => 11.5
